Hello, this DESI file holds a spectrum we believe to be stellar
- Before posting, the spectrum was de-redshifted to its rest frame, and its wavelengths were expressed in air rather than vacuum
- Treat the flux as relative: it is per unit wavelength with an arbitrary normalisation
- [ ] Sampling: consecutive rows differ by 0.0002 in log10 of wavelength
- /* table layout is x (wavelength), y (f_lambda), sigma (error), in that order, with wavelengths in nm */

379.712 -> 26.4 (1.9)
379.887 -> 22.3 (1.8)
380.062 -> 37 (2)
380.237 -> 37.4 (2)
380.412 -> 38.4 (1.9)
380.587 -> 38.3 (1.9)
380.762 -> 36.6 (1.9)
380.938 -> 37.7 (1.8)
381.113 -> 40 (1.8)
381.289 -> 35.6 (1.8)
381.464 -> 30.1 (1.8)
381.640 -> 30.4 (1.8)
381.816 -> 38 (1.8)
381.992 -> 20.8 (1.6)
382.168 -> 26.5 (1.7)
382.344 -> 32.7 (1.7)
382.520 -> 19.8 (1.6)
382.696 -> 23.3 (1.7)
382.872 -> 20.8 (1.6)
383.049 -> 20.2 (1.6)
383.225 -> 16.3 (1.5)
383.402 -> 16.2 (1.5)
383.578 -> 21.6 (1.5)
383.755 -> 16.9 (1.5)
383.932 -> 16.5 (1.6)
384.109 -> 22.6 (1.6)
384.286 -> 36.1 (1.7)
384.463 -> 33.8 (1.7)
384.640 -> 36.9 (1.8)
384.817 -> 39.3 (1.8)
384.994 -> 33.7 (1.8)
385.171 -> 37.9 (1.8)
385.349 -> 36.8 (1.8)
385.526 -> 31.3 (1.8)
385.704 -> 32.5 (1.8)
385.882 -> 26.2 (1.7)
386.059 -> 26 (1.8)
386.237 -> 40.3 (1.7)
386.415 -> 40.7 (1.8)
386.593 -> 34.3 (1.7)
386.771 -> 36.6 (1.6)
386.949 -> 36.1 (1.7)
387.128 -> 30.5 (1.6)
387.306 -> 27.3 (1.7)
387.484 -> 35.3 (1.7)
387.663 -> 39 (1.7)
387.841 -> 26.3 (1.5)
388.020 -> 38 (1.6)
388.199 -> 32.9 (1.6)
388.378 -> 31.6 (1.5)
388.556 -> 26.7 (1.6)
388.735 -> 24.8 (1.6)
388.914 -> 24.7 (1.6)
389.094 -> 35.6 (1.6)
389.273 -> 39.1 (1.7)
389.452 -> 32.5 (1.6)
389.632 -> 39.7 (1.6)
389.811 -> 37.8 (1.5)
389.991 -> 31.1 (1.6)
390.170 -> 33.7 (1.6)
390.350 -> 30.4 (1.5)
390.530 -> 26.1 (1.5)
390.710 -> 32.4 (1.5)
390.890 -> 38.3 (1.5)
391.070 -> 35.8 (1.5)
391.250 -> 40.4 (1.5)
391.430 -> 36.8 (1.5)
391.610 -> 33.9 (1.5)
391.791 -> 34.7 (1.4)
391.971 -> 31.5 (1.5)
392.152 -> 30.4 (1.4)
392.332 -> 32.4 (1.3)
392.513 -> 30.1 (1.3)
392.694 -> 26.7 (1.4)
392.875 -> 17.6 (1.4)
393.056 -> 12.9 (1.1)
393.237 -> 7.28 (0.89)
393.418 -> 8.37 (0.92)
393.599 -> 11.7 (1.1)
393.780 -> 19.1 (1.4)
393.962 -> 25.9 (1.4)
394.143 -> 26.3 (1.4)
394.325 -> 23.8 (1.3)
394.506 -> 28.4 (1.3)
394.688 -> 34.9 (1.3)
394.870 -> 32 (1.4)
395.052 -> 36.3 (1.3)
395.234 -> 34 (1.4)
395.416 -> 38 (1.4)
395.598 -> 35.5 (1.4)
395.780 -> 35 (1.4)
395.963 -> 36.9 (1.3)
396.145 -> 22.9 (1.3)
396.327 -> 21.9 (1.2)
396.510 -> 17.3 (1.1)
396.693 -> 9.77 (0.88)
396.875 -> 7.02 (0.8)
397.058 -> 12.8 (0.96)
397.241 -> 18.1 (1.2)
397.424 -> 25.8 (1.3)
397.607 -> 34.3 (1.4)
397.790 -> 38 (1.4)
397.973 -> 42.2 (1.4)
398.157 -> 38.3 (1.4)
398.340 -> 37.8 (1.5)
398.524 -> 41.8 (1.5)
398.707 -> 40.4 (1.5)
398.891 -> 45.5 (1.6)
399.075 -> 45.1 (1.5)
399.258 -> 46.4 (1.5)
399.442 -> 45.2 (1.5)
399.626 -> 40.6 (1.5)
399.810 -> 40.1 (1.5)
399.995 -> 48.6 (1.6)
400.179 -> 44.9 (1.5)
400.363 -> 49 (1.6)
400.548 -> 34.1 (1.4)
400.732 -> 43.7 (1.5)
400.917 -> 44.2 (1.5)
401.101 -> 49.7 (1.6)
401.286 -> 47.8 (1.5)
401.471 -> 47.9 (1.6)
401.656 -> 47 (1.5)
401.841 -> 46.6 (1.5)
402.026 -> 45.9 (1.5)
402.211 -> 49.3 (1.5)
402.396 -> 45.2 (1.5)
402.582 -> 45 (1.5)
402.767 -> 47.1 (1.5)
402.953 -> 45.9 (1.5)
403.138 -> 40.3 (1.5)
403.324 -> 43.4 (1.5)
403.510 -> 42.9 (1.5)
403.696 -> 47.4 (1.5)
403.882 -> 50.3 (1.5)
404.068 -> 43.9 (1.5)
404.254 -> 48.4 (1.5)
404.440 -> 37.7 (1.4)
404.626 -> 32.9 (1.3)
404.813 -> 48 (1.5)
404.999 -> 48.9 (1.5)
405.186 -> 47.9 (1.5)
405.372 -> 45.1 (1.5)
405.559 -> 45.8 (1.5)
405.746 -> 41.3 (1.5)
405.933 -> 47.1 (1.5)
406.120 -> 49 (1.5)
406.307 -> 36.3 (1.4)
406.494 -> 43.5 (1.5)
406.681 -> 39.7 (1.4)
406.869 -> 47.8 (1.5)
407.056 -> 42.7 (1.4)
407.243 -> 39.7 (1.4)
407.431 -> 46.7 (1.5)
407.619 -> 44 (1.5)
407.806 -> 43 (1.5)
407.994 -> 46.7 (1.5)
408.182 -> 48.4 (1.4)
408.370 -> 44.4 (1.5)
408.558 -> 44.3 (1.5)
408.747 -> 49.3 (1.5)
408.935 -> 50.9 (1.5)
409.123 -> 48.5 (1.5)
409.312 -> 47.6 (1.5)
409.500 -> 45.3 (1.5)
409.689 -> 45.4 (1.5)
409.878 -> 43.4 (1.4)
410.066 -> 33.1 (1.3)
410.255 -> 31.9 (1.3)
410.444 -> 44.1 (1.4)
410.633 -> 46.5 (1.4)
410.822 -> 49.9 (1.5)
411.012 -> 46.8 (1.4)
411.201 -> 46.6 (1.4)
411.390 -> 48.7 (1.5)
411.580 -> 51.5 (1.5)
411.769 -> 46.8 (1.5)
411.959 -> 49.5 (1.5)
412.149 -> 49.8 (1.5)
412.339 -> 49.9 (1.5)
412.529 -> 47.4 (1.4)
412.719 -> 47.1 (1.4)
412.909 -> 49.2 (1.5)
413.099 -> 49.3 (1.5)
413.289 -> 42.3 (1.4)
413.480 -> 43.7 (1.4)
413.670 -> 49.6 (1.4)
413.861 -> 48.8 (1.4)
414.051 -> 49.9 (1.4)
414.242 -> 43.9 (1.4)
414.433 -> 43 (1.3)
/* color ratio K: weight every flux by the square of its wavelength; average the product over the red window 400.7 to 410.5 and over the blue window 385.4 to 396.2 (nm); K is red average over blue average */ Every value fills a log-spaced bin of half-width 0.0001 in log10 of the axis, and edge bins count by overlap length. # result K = 1.57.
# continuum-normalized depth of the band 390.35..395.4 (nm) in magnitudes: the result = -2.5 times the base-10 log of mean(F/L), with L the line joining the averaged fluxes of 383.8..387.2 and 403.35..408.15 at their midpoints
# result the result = 0.305 mag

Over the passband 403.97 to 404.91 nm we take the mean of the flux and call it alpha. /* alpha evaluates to 42.3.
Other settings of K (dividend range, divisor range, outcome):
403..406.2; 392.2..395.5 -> 1.90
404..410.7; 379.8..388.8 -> 1.61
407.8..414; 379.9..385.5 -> 1.79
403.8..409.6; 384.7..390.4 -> 1.48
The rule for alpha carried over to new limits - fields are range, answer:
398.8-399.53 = 45.6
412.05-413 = 48.7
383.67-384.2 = 18.7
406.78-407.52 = 44.2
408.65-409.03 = 50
